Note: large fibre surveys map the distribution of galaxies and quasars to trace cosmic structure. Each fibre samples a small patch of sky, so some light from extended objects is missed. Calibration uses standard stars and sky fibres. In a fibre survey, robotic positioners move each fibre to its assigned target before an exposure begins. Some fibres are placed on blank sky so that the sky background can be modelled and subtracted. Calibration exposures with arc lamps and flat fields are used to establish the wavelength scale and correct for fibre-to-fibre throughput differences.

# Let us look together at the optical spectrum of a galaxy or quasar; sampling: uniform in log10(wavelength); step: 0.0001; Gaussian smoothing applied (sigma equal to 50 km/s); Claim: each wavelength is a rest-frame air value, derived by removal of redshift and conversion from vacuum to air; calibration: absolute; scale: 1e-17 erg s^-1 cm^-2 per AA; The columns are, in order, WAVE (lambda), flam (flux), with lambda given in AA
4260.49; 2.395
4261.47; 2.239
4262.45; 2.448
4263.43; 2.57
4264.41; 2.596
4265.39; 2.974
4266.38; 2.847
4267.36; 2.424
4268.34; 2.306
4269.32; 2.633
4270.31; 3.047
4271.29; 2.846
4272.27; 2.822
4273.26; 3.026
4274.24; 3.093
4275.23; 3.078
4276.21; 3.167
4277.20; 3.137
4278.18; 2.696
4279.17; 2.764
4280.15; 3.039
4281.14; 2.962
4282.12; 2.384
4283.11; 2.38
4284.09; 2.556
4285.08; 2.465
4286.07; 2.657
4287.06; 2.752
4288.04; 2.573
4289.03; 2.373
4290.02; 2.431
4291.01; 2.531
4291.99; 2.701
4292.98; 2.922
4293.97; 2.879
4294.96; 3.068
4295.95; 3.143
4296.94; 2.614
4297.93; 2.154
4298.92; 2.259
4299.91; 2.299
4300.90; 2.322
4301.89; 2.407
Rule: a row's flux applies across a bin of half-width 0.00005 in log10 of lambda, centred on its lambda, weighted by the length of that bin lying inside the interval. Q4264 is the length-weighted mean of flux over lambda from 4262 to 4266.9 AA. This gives 2.69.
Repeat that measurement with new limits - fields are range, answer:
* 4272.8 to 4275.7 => 3.06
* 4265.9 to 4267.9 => 2.63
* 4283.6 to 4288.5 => 2.6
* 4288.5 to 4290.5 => 2.4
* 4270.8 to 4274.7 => 2.95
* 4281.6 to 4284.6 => 2.45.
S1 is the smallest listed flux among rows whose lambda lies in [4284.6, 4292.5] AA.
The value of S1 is 2.373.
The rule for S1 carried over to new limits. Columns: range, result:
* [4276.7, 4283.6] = 2.38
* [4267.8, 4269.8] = 2.306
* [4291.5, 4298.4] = 2.154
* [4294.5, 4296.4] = 3.068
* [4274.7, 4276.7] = 3.078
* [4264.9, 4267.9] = 2.424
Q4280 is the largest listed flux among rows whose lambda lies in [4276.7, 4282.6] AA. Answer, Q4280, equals 3.137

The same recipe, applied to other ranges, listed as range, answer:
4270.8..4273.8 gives 3.026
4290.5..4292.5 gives 2.701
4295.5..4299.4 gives 3.143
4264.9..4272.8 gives 3.047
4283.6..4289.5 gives 2.752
